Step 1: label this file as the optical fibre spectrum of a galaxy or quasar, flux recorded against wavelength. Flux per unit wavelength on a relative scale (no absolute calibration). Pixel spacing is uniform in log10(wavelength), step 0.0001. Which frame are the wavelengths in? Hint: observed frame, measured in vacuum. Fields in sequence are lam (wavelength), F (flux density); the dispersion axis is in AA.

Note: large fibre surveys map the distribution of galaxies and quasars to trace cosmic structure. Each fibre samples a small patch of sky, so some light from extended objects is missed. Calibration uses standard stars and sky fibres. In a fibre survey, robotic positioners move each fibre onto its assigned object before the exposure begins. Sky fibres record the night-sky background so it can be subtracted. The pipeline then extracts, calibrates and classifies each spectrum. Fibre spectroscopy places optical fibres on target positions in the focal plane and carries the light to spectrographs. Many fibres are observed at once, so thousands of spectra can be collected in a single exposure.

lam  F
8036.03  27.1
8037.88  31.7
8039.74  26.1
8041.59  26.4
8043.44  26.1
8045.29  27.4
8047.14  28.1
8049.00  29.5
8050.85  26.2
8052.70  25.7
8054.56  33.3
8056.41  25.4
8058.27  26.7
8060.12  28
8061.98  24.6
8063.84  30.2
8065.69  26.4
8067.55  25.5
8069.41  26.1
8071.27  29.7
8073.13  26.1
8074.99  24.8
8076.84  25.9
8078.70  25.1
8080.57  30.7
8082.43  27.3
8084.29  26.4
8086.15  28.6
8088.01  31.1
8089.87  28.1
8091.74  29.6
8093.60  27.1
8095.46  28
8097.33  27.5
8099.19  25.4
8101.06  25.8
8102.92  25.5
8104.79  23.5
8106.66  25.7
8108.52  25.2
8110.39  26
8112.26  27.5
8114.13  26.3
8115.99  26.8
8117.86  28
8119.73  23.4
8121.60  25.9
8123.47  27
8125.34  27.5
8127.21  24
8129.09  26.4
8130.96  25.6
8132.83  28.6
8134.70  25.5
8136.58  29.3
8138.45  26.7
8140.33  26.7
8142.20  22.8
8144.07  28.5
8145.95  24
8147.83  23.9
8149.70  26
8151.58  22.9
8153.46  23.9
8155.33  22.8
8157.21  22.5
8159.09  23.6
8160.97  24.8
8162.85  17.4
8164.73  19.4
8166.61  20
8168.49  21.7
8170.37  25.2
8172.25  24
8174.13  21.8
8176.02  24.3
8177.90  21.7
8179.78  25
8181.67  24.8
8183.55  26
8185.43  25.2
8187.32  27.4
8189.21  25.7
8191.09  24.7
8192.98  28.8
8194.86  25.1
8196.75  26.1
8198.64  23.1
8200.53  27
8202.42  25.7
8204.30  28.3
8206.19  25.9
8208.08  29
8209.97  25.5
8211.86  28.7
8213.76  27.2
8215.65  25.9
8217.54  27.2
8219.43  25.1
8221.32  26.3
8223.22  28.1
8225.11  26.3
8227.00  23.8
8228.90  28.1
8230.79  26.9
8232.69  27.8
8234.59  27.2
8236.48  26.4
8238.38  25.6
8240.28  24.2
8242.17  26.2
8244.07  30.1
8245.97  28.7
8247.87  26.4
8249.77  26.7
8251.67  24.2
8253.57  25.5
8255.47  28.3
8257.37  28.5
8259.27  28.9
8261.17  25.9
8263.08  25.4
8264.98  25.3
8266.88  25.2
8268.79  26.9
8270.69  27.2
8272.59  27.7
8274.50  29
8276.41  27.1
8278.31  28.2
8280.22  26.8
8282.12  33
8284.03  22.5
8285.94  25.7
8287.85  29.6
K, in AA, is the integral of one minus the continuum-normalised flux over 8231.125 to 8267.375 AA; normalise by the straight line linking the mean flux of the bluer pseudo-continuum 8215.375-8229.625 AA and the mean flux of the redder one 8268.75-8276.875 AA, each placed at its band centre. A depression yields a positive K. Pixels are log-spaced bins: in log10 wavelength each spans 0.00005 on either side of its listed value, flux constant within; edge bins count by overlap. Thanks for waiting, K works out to 0.5 AA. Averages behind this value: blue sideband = 26.3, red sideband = 27.7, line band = 26.7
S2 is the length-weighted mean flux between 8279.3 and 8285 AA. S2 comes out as 27.4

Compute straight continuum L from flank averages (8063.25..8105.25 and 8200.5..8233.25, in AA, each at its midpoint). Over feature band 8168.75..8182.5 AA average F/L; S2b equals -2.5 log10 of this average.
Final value 0.138 mag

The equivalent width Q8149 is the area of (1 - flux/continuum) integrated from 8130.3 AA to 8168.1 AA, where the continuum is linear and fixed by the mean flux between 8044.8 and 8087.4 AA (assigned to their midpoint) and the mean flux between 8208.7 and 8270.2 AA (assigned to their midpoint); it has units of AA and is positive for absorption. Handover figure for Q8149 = 3.93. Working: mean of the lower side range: 27.3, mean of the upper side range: 26.7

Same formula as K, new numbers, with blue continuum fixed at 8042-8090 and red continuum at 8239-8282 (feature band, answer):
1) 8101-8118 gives 0.85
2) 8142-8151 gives 0.70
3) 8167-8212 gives 3.06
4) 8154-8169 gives 3.11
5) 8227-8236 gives 0.01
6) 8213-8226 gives 0.26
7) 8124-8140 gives 0.34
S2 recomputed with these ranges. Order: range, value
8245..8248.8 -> 27.5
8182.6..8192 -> 25.8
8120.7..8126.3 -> 26.8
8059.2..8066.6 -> 27.3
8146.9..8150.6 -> 25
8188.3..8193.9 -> 26.4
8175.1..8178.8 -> 23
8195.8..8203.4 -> 25.5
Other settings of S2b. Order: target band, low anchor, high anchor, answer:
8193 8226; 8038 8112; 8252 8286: 0.02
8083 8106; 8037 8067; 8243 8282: 0.01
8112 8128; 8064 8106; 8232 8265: 0.03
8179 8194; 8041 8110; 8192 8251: 0.03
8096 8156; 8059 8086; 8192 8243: 0.04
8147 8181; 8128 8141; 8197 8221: 0.17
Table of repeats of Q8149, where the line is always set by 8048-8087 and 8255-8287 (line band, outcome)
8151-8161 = 1.4 AA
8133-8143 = 0.3 AA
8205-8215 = 0.0 AA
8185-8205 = 0.8 AA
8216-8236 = 0.4 AA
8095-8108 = 0.7 AA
